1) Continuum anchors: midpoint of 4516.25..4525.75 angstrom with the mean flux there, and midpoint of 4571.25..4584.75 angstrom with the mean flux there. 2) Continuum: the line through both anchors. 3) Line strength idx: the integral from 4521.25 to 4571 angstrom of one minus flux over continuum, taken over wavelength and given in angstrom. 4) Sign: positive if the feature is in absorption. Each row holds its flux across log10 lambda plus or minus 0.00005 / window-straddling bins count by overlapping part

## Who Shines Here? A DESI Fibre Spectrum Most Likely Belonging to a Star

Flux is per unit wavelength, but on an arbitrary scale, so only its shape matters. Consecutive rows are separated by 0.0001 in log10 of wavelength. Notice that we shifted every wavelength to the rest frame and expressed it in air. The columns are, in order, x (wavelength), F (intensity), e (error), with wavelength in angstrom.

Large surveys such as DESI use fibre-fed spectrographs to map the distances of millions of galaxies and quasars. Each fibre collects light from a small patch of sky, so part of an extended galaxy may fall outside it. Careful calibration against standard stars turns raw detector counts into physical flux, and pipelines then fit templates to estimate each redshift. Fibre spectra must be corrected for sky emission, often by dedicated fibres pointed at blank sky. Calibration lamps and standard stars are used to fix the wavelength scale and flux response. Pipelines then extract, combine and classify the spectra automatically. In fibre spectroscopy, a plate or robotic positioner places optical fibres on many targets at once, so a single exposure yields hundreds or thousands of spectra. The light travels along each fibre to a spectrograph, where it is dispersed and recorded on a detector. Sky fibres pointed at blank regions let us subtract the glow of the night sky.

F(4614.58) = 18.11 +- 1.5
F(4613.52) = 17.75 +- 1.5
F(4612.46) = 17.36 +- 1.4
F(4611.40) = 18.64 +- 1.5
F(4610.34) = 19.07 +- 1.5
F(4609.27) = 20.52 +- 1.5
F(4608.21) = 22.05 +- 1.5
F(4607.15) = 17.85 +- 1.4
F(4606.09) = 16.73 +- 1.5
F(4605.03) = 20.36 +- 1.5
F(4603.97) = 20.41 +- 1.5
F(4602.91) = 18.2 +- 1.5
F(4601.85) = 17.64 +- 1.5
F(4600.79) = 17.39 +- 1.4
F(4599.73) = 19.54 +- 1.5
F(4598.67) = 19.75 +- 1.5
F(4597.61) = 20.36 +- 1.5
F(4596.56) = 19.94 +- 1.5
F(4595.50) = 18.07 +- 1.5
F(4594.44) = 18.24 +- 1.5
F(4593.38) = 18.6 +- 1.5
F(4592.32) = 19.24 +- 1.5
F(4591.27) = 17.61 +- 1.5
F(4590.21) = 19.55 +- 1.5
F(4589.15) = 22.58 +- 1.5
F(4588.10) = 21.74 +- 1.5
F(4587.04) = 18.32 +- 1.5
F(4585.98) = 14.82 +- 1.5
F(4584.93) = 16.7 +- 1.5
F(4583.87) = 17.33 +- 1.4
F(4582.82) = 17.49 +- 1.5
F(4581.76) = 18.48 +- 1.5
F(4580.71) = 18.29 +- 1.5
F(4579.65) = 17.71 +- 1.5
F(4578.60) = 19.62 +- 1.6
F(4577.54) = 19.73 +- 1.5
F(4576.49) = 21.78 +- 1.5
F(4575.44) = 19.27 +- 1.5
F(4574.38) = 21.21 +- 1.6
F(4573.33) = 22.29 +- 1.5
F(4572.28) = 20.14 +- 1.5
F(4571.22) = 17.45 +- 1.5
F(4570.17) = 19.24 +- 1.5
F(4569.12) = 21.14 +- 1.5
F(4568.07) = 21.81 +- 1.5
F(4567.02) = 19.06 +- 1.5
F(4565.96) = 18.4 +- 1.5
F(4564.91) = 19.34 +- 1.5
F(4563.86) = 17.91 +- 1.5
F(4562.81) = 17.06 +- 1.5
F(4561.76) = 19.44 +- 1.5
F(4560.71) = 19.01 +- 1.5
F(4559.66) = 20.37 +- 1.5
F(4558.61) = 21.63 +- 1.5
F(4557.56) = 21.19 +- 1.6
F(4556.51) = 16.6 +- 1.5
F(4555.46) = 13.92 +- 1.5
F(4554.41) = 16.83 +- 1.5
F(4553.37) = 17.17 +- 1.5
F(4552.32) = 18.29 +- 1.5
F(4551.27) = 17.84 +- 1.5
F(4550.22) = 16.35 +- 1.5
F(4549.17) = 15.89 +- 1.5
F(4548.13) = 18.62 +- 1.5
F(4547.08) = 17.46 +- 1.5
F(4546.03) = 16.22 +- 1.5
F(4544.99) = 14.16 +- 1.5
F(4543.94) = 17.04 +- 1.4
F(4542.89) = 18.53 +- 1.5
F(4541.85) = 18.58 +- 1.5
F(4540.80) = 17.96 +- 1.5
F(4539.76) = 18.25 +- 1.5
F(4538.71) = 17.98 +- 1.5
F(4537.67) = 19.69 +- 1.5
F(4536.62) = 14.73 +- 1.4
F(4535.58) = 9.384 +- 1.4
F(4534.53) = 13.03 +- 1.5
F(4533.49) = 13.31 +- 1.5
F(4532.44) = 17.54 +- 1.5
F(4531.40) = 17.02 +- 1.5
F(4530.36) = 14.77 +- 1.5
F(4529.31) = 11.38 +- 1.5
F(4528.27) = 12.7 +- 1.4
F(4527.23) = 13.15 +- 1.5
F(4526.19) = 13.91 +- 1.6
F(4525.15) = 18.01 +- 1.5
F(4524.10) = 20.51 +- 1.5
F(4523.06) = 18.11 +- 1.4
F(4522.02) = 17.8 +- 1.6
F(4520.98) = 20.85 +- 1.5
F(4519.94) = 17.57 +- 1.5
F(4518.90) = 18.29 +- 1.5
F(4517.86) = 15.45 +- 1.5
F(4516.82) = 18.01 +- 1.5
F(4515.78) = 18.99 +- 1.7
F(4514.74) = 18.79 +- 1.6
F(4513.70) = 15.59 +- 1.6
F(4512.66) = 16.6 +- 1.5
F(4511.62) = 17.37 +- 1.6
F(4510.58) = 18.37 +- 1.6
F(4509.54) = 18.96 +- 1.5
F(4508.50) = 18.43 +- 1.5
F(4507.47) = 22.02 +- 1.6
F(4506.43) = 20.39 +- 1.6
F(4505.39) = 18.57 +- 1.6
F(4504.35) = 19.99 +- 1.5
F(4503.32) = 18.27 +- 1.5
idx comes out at 4.00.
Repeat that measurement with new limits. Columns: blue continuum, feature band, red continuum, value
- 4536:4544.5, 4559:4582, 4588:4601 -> -1.0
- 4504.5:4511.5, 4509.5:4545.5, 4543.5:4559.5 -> 3.6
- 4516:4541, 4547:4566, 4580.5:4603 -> -0.8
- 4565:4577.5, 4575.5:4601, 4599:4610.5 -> 0.9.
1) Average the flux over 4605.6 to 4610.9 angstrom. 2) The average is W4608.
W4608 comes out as 19.2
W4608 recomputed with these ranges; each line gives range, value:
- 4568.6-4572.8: 19.5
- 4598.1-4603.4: 18.5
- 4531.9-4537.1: 13.6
